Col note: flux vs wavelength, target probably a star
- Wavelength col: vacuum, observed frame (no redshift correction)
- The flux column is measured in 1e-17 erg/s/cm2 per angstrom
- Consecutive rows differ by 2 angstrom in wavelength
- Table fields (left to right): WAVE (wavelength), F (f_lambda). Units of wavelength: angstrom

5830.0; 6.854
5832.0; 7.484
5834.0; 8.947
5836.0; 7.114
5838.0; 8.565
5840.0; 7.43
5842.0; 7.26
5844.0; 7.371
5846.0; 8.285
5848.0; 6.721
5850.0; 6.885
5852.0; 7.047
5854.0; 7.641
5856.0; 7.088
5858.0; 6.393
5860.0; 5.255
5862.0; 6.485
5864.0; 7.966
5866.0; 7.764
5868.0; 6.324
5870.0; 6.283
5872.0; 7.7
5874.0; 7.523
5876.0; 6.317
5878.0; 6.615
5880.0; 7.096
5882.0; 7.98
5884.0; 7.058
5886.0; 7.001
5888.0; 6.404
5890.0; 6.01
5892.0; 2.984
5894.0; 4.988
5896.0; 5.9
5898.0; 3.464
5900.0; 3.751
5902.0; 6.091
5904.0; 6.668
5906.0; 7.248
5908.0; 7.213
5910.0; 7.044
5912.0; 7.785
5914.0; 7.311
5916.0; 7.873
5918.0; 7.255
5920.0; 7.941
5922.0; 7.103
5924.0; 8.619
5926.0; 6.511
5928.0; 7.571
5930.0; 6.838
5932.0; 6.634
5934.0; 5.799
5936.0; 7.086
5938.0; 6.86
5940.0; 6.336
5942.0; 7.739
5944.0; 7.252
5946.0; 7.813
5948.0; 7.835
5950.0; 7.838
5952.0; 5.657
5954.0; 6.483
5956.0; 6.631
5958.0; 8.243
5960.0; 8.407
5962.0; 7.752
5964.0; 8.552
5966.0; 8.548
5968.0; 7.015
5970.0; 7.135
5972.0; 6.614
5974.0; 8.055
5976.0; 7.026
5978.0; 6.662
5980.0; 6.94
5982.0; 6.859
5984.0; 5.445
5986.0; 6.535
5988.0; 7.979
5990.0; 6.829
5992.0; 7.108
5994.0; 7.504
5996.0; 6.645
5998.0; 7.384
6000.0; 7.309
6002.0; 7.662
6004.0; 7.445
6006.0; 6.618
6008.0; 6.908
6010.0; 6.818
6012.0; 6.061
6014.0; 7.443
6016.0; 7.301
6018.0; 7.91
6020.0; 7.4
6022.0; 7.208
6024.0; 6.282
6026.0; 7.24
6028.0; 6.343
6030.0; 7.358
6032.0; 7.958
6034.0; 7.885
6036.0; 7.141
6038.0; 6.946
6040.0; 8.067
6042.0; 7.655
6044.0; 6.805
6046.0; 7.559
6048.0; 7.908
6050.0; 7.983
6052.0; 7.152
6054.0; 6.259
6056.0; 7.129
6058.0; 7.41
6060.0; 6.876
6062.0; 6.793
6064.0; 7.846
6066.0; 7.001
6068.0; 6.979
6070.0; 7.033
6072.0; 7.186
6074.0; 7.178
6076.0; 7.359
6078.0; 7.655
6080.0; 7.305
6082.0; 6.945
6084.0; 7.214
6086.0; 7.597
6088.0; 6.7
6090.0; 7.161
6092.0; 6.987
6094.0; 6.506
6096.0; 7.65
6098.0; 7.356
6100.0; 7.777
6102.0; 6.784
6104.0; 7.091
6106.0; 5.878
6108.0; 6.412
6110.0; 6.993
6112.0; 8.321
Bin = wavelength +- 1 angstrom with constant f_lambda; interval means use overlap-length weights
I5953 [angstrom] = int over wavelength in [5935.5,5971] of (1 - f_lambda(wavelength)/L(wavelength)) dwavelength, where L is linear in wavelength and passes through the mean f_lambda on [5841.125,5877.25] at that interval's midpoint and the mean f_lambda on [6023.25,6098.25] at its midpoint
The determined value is -1.5 angstrom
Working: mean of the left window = 7.01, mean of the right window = 7.22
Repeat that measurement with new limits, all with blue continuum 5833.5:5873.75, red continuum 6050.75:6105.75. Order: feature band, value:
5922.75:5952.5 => 0.3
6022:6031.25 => 0.3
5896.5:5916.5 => 2.2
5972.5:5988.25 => 0.6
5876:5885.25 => 0.1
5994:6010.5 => 0.1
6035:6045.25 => -0.3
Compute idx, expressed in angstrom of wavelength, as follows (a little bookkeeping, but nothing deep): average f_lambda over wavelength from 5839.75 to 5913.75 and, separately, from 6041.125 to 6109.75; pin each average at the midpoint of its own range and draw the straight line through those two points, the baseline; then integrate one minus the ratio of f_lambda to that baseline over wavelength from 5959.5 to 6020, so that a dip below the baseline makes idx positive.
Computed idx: -2.5 angstrom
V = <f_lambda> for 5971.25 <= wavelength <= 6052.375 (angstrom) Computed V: 7.17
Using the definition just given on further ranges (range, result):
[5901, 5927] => 7.28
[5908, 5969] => 7.34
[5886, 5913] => 5.86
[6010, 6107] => 7.19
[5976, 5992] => 6.79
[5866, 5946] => 6.7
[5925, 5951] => 7.09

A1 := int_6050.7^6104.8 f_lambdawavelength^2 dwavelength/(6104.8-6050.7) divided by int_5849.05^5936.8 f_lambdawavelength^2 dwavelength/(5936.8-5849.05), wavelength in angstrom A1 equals 1.1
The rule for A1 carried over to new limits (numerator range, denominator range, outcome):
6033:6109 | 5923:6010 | 1.04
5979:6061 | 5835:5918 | 1.12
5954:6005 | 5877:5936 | 1.13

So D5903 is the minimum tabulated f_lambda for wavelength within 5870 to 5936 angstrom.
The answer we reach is 2.984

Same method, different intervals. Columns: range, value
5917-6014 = 5.445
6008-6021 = 6.061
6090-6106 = 5.878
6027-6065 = 6.259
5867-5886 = 6.283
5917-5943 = 5.799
